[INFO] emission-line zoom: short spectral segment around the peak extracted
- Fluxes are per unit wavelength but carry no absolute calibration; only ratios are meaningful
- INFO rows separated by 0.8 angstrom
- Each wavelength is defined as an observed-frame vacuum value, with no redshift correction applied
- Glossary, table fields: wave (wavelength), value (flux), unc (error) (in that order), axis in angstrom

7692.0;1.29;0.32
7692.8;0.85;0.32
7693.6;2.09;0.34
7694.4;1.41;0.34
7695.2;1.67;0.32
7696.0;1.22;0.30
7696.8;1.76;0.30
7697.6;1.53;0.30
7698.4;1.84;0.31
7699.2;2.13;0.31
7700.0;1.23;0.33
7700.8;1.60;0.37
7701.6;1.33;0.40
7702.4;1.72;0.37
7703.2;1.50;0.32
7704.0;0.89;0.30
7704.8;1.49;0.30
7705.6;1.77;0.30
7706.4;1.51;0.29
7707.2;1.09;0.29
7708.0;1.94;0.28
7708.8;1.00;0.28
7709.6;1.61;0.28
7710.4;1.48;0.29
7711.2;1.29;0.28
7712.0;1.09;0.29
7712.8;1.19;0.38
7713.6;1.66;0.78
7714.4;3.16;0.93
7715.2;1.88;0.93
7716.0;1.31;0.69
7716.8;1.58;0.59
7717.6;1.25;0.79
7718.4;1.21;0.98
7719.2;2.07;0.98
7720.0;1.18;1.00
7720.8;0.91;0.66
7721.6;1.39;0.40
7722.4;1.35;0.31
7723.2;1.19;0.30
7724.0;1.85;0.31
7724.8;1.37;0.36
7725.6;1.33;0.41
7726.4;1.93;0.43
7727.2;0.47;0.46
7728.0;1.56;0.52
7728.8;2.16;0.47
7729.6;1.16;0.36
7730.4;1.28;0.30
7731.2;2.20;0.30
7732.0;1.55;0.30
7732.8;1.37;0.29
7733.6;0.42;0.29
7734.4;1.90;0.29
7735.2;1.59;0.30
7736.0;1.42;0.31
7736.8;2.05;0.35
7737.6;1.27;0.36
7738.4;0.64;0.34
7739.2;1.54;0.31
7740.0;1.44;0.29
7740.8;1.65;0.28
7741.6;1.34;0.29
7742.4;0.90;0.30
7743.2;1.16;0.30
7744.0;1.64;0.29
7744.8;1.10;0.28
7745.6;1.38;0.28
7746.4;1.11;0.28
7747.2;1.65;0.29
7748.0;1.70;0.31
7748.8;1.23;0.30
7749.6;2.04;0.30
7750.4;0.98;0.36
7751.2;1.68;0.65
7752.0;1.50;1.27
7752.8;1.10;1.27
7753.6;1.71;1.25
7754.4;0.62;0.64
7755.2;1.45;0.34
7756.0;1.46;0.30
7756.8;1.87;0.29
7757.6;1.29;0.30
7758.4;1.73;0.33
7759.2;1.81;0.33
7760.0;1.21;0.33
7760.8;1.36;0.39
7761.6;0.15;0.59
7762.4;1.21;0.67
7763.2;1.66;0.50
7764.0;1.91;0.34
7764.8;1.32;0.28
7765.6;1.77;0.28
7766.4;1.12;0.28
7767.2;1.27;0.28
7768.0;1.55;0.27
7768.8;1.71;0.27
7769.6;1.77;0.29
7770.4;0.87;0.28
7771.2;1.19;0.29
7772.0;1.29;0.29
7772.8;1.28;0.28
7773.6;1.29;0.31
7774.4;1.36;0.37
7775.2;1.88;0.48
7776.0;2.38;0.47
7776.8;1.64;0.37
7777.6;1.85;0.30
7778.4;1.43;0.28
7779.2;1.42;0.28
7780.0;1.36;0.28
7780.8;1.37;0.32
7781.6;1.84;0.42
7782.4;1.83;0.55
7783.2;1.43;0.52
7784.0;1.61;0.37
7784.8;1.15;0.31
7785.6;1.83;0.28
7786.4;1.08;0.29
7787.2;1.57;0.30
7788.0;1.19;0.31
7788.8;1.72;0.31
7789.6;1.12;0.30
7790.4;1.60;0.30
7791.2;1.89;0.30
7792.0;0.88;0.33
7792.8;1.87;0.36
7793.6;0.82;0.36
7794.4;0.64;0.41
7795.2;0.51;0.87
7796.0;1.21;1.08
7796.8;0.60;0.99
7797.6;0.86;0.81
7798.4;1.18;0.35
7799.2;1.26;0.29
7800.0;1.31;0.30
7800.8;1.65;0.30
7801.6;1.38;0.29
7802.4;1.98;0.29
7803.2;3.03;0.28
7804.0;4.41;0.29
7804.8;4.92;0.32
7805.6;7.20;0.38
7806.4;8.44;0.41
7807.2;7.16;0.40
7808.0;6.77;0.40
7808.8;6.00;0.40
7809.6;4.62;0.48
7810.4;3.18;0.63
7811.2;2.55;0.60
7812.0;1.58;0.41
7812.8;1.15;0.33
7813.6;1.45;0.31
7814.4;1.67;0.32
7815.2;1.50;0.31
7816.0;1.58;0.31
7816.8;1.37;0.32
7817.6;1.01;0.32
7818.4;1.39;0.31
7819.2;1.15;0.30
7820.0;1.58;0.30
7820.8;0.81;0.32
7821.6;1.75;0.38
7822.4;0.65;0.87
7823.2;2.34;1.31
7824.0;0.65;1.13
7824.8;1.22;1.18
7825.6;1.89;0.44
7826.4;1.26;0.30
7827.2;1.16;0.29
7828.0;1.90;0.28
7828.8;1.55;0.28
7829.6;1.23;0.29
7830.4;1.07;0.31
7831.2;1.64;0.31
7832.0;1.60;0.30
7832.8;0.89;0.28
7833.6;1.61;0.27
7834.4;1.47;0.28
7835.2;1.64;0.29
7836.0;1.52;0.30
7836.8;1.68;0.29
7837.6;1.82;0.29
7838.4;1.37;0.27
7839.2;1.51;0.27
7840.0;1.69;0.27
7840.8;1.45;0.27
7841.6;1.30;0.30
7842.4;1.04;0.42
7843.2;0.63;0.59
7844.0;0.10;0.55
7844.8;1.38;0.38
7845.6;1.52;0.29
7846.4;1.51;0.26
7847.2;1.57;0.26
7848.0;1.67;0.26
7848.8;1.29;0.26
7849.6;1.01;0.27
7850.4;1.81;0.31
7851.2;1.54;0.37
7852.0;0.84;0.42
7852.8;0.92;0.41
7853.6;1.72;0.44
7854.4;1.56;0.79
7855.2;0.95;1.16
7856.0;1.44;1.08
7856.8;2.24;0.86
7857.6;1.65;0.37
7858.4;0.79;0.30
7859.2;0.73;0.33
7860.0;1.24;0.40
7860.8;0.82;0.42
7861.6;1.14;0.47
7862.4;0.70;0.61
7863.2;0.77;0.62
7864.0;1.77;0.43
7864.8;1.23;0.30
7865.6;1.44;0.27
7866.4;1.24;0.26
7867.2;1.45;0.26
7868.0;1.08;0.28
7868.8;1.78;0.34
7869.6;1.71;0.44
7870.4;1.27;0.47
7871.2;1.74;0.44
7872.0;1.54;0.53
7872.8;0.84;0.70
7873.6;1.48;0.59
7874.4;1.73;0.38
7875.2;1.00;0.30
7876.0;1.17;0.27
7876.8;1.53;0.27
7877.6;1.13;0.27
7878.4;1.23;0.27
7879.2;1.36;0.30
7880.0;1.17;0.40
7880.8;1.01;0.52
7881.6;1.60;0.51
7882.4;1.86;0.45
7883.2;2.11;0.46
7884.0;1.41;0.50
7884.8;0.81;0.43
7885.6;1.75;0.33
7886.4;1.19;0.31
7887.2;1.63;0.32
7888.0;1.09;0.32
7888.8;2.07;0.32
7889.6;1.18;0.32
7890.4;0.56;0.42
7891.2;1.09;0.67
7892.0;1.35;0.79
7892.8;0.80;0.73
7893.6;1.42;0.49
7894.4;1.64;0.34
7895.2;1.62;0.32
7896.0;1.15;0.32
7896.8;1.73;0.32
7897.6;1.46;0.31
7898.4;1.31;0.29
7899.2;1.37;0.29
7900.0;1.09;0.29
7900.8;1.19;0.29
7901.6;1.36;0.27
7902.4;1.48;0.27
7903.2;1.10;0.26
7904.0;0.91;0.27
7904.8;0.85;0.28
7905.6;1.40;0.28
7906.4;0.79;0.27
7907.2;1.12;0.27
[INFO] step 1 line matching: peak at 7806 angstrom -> H-gamma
